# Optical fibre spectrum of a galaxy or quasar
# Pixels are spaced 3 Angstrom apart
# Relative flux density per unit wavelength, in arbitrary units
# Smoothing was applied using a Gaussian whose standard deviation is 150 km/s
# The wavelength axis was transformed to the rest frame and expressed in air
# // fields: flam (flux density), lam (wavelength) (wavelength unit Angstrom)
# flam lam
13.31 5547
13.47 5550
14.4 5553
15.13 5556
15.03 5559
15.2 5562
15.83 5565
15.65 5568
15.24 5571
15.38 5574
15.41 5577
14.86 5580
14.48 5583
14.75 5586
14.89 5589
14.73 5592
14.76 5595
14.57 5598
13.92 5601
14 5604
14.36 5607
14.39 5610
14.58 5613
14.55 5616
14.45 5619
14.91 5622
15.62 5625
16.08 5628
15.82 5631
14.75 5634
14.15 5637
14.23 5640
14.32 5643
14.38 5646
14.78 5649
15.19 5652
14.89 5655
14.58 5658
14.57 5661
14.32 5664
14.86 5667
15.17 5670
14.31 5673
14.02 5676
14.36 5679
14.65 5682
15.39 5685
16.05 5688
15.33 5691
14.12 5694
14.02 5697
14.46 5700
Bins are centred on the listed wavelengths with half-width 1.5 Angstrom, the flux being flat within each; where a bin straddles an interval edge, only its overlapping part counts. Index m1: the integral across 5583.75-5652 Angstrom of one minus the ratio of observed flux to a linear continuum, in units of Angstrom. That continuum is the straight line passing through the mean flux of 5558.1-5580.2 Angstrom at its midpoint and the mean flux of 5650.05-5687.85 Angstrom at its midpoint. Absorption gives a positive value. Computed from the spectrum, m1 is 1.7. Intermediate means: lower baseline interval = 15.4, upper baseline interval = 14.7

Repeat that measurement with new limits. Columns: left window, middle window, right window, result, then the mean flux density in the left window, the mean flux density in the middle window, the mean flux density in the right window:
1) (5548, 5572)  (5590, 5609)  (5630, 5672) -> 0.56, 15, 14.4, 14.7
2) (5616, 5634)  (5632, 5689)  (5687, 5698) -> 1.39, 15.3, 14.7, 14.9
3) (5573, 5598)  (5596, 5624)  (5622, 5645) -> 0.91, 14.9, 14.4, 15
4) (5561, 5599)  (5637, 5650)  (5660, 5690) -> 0.43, 15.1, 14.4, 14.8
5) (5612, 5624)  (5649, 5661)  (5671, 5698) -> -0.11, 14.7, 14.8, 14.7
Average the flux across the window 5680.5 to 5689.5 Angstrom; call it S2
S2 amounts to 15.4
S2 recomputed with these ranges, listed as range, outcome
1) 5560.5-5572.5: 15.5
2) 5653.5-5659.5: 14.7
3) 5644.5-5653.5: 14.8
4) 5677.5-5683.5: 14.5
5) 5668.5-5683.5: 14.5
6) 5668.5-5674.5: 14.7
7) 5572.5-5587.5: 15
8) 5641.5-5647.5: 14.3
